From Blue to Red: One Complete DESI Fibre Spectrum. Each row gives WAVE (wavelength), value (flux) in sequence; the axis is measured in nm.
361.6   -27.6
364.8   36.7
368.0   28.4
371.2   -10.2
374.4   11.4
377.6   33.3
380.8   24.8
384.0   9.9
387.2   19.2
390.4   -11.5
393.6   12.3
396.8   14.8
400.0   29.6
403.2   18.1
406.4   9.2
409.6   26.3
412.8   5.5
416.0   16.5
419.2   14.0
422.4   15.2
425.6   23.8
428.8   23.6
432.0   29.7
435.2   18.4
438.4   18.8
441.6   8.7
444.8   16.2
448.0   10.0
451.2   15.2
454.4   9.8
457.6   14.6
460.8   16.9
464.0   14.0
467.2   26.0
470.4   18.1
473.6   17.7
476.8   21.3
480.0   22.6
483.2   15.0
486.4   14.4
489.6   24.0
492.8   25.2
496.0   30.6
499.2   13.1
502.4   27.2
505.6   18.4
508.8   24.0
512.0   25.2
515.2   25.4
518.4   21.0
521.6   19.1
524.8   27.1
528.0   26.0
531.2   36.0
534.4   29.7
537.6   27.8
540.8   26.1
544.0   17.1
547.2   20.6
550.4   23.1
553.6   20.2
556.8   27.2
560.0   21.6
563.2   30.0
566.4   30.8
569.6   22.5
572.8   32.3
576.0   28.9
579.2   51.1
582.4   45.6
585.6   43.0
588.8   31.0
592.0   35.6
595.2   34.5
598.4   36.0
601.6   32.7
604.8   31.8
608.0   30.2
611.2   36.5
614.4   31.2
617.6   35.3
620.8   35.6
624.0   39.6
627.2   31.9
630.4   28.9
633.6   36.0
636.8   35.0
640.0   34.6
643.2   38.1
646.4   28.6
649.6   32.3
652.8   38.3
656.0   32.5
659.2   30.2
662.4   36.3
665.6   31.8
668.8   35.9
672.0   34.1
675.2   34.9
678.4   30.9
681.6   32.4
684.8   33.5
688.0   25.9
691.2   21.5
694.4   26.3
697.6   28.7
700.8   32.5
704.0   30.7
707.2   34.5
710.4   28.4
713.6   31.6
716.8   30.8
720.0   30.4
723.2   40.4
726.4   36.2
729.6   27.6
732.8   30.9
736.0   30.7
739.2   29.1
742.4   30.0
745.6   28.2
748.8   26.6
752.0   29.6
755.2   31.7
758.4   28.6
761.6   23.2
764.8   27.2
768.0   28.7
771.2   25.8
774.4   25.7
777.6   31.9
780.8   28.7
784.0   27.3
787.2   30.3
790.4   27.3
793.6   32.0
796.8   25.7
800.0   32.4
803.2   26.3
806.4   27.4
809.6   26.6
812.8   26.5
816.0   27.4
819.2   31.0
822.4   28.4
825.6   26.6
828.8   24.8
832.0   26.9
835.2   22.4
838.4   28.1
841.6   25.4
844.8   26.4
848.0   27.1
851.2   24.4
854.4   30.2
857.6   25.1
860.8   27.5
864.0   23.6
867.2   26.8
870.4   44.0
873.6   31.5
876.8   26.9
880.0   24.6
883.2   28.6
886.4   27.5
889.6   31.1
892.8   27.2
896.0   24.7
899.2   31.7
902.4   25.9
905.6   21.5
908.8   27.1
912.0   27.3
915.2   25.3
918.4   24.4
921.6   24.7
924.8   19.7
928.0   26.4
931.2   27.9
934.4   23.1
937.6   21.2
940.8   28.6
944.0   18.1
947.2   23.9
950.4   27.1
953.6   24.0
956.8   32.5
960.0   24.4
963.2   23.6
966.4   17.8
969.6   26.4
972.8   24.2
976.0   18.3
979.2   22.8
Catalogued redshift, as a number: 0.326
